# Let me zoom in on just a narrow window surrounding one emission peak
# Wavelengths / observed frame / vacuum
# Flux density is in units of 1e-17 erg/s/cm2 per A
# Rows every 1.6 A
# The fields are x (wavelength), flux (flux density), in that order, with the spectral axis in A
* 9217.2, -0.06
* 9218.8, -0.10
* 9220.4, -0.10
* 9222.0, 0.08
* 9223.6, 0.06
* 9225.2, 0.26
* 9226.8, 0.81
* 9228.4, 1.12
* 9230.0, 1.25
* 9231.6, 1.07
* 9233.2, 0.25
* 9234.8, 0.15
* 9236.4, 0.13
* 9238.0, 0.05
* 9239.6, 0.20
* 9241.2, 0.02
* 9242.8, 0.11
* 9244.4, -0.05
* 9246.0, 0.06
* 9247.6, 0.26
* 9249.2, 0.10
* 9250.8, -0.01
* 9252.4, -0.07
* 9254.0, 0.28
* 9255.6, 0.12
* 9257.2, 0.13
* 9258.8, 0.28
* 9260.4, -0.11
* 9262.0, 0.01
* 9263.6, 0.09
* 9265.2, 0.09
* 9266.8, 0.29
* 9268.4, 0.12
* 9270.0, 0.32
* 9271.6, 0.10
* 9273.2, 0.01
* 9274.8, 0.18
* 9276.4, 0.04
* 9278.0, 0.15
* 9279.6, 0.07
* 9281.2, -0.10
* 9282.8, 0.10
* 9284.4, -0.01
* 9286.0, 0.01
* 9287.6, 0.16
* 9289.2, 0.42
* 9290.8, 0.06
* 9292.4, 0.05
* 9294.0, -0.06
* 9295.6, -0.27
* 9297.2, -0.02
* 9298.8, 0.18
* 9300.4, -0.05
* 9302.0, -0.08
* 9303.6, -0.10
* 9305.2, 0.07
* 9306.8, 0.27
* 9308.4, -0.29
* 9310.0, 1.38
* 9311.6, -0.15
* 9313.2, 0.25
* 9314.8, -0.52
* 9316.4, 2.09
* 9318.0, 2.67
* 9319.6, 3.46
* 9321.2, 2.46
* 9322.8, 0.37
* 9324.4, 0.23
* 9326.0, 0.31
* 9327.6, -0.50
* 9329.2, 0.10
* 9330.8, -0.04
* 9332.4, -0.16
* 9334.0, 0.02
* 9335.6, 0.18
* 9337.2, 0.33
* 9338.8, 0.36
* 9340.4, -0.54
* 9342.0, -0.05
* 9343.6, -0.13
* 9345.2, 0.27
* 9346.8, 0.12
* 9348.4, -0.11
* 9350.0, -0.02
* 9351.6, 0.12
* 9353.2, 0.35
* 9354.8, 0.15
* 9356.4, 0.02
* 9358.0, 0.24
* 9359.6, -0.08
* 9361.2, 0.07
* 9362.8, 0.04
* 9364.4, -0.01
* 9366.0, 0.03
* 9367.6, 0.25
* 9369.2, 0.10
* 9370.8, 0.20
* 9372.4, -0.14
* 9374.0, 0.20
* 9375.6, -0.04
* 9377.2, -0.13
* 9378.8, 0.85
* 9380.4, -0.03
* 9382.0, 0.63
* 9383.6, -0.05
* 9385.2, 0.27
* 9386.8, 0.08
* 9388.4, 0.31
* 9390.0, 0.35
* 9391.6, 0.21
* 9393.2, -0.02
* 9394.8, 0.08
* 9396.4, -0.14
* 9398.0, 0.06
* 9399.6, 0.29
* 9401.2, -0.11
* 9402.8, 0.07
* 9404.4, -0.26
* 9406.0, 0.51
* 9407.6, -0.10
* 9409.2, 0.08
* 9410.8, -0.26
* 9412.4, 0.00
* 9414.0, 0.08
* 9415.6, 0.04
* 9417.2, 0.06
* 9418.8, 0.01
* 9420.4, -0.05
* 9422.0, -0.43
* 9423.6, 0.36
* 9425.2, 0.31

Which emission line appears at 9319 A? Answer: [O III] 5007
